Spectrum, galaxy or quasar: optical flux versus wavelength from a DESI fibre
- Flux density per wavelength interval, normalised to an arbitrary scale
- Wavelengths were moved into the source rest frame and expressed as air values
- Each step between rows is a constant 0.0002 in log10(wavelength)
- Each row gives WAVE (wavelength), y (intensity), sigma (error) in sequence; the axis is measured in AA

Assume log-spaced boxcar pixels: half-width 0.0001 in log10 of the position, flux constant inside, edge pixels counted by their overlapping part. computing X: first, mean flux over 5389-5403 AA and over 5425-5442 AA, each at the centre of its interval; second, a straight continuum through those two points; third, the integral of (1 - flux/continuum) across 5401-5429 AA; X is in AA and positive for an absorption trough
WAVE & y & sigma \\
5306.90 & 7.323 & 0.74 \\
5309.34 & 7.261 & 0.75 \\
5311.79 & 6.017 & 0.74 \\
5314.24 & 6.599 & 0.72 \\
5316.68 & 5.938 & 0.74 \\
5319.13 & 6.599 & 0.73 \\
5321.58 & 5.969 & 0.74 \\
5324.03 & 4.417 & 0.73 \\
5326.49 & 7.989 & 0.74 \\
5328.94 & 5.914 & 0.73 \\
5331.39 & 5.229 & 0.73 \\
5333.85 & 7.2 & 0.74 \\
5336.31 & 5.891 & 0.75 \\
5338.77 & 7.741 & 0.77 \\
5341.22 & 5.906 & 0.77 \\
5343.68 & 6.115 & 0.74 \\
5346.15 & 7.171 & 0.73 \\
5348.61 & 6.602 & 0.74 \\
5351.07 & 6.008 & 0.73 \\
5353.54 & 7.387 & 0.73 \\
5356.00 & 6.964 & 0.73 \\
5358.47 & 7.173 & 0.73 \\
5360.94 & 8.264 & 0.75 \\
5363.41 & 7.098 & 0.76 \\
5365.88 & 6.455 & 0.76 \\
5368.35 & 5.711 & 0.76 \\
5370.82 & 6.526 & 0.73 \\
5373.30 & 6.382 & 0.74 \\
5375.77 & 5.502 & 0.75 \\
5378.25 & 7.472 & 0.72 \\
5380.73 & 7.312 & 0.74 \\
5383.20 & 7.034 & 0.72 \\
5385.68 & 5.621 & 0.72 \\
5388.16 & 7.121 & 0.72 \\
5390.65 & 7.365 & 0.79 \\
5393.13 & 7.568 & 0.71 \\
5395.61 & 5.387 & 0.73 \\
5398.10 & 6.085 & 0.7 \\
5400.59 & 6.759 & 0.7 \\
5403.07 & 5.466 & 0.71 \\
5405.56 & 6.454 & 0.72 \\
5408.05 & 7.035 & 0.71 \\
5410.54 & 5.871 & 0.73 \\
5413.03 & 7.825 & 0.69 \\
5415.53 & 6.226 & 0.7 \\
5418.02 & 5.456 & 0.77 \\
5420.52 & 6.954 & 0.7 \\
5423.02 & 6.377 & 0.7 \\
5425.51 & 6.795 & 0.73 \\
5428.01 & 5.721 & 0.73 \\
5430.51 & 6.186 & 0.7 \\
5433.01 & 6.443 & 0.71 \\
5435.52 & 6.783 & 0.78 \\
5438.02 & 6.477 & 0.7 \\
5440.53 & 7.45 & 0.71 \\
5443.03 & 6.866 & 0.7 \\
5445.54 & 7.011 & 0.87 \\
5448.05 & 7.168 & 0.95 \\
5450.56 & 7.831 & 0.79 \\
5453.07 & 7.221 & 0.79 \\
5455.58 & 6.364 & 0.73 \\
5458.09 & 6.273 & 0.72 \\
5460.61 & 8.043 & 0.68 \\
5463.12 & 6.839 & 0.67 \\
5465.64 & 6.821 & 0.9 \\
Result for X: 0.6 AA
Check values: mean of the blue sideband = 6.55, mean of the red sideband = 6.54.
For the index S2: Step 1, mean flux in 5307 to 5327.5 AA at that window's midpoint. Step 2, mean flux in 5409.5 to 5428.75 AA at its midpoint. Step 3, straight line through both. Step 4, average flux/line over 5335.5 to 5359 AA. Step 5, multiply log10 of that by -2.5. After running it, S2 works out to -0.05 mag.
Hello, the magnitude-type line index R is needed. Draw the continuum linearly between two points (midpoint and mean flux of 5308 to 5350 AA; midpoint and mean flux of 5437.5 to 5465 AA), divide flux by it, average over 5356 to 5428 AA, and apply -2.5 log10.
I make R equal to 0.02 mag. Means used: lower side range 6.39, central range 6.61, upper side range 7.06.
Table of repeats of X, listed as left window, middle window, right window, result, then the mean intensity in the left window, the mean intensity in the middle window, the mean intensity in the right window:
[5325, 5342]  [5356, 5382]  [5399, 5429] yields -1.3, 6.54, 6.8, 6.41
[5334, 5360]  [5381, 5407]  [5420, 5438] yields 0.2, 6.73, 6.52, 6.45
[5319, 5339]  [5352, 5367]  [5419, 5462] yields -1.9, 6.24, 7.2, 6.81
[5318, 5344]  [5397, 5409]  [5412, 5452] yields 0.4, 6.27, 6.35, 6.72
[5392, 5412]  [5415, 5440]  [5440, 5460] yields 1.2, 6.34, 6.38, 7.04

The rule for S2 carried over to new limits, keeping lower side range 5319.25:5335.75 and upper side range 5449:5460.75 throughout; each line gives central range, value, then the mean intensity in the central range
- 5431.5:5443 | 0.02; 6.78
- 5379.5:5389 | -0.03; 6.76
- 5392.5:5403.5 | 0.07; 6.24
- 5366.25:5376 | 0.06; 6.12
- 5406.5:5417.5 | 0.02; 6.65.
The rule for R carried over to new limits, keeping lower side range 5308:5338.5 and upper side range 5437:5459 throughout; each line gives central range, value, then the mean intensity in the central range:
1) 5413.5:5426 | 0.07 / 6.43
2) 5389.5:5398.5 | 0.01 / 6.64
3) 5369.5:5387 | 0.01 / 6.55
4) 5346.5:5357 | -0.05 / 6.78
